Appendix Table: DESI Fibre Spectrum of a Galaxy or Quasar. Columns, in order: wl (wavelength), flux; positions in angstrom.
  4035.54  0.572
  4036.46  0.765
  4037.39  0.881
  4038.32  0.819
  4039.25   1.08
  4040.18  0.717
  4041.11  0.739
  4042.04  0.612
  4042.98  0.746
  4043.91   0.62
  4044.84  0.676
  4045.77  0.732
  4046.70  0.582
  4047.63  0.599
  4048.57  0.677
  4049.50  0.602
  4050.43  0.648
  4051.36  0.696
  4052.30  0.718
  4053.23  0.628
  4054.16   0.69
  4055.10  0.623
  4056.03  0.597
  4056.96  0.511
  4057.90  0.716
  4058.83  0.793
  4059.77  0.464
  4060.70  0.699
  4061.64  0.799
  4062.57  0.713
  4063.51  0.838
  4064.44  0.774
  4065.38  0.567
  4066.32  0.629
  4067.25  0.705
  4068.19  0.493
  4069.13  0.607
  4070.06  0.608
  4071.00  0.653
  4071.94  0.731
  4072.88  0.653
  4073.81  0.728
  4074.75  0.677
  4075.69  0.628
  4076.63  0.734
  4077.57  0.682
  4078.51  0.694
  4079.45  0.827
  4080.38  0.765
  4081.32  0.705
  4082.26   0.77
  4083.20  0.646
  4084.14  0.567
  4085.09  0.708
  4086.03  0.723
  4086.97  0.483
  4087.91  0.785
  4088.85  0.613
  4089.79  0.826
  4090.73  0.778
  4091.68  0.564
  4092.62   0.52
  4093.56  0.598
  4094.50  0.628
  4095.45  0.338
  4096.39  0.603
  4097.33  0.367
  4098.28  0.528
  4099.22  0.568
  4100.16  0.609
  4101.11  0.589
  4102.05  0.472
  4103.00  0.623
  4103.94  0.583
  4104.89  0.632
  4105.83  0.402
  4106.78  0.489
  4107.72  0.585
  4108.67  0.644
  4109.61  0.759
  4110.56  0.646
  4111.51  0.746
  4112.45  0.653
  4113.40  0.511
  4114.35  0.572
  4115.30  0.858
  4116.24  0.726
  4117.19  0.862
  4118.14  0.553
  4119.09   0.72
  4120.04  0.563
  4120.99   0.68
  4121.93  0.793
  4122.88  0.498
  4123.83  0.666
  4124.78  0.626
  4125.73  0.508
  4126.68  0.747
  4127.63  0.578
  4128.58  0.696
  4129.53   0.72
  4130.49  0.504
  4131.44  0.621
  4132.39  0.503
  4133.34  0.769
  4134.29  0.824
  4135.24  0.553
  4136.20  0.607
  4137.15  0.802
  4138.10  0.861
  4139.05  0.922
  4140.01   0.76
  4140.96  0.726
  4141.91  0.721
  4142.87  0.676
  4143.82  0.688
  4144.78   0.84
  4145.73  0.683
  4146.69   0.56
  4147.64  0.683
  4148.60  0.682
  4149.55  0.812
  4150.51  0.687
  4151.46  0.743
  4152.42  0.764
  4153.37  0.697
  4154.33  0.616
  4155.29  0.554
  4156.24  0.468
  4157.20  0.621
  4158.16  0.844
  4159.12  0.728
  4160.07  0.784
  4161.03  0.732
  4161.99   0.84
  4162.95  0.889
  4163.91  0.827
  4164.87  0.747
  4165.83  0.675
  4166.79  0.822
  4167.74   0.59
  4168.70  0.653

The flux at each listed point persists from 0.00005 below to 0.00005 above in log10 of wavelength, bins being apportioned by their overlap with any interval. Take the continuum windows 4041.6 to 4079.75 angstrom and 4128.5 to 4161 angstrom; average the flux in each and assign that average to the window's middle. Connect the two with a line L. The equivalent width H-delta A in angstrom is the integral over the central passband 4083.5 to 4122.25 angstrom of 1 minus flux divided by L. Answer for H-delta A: 3.5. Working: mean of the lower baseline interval 0.667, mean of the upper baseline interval 0.698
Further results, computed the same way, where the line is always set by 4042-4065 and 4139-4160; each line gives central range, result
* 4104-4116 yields 1.10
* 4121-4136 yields 1.14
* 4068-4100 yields 1.79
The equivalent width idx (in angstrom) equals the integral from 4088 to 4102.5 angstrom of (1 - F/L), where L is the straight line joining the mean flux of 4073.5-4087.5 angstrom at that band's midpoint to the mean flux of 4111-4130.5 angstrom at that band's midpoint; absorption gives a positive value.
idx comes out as 2.12 angstrom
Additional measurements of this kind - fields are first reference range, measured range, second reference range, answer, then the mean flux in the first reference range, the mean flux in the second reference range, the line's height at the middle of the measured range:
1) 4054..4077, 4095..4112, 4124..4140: 2.7 angstrom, 0.664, 0.68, 0.673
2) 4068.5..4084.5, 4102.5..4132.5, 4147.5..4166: 2.9 angstrom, 0.686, 0.721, 0.704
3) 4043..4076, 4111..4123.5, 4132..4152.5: 0.6 angstrom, 0.661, 0.721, 0.703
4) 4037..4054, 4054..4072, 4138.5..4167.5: 1.3 angstrom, 0.708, 0.726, 0.711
